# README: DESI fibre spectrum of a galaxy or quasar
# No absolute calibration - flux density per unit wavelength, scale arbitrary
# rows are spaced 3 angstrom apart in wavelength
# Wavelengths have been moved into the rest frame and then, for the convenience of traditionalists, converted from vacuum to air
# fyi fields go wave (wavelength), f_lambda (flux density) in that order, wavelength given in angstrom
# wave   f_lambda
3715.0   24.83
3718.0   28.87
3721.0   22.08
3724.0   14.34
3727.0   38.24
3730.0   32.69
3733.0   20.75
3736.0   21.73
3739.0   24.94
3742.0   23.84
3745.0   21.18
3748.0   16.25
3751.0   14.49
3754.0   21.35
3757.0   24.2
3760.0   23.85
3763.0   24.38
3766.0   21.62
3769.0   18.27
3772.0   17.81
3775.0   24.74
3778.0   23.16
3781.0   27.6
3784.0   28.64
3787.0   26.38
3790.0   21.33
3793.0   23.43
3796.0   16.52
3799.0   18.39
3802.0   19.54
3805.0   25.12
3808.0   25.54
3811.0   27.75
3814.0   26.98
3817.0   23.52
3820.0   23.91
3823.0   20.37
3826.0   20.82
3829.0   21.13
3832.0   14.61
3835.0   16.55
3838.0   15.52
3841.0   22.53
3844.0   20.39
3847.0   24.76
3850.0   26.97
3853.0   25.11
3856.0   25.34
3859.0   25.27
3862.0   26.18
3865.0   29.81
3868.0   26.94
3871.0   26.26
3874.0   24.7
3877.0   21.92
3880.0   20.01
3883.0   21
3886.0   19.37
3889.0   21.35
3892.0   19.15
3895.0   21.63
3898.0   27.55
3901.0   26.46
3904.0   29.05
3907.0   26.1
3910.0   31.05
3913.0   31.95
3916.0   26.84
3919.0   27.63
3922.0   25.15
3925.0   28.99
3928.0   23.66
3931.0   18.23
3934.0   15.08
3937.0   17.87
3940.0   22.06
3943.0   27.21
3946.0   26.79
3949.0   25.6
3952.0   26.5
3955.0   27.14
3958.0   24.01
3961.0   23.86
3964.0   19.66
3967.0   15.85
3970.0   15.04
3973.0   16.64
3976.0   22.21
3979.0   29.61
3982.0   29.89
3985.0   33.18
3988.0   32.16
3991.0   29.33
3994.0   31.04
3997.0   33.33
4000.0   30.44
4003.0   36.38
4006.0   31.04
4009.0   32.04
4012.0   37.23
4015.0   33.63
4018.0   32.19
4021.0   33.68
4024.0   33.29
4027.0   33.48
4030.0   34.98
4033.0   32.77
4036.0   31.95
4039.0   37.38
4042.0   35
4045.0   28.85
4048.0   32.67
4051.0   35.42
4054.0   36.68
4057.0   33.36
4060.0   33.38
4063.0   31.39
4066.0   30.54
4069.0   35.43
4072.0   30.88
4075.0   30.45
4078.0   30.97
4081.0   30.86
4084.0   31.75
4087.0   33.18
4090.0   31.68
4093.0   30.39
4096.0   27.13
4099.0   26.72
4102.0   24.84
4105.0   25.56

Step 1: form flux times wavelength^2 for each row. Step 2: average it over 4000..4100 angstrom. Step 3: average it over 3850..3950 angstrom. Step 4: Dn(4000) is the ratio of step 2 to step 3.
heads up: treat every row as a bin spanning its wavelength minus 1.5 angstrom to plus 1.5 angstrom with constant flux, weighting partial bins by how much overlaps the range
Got 1.43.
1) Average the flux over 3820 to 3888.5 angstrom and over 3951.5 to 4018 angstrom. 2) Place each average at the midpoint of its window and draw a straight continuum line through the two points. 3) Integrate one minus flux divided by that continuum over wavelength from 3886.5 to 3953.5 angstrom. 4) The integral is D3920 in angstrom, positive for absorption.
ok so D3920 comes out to 1.2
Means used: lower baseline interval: 22.5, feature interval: 24.7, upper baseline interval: 27.9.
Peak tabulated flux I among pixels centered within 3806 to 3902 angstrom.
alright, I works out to 29.81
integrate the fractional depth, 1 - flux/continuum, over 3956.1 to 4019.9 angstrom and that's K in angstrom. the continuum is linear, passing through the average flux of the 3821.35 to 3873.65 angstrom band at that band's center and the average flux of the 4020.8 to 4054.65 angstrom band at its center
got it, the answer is 6.2 angstrom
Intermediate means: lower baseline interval 22.9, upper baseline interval 33.8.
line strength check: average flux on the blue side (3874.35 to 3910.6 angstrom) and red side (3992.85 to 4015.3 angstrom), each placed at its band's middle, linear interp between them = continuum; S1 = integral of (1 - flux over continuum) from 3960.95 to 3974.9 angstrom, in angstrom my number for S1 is 5.7 angstrom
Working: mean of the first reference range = 23.6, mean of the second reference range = 33.1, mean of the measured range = 17.7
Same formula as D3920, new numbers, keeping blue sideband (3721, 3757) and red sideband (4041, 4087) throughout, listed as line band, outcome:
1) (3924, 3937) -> 3.5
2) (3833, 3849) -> 3.6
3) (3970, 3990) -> 2.4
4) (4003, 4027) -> -1.9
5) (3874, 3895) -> 4.8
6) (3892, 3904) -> 1.1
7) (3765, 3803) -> 3.1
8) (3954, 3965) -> 2.1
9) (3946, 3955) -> 0.8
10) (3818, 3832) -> 2.5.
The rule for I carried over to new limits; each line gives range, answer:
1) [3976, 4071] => 37.38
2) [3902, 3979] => 31.95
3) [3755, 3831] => 28.64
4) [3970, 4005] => 36.38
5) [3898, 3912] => 31.05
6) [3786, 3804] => 26.38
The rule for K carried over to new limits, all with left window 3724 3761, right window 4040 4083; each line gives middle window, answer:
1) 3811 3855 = 6.8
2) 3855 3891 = 4.1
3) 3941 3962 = 2.5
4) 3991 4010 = -0.8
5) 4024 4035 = -0.7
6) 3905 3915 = -0.5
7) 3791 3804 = 2.7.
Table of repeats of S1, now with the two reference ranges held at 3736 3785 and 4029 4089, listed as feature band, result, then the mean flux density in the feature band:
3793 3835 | 4.1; 21.7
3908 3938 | 3.4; 24.8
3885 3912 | 2.3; 24.9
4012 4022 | -0.8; 33.8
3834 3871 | 2.2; 24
